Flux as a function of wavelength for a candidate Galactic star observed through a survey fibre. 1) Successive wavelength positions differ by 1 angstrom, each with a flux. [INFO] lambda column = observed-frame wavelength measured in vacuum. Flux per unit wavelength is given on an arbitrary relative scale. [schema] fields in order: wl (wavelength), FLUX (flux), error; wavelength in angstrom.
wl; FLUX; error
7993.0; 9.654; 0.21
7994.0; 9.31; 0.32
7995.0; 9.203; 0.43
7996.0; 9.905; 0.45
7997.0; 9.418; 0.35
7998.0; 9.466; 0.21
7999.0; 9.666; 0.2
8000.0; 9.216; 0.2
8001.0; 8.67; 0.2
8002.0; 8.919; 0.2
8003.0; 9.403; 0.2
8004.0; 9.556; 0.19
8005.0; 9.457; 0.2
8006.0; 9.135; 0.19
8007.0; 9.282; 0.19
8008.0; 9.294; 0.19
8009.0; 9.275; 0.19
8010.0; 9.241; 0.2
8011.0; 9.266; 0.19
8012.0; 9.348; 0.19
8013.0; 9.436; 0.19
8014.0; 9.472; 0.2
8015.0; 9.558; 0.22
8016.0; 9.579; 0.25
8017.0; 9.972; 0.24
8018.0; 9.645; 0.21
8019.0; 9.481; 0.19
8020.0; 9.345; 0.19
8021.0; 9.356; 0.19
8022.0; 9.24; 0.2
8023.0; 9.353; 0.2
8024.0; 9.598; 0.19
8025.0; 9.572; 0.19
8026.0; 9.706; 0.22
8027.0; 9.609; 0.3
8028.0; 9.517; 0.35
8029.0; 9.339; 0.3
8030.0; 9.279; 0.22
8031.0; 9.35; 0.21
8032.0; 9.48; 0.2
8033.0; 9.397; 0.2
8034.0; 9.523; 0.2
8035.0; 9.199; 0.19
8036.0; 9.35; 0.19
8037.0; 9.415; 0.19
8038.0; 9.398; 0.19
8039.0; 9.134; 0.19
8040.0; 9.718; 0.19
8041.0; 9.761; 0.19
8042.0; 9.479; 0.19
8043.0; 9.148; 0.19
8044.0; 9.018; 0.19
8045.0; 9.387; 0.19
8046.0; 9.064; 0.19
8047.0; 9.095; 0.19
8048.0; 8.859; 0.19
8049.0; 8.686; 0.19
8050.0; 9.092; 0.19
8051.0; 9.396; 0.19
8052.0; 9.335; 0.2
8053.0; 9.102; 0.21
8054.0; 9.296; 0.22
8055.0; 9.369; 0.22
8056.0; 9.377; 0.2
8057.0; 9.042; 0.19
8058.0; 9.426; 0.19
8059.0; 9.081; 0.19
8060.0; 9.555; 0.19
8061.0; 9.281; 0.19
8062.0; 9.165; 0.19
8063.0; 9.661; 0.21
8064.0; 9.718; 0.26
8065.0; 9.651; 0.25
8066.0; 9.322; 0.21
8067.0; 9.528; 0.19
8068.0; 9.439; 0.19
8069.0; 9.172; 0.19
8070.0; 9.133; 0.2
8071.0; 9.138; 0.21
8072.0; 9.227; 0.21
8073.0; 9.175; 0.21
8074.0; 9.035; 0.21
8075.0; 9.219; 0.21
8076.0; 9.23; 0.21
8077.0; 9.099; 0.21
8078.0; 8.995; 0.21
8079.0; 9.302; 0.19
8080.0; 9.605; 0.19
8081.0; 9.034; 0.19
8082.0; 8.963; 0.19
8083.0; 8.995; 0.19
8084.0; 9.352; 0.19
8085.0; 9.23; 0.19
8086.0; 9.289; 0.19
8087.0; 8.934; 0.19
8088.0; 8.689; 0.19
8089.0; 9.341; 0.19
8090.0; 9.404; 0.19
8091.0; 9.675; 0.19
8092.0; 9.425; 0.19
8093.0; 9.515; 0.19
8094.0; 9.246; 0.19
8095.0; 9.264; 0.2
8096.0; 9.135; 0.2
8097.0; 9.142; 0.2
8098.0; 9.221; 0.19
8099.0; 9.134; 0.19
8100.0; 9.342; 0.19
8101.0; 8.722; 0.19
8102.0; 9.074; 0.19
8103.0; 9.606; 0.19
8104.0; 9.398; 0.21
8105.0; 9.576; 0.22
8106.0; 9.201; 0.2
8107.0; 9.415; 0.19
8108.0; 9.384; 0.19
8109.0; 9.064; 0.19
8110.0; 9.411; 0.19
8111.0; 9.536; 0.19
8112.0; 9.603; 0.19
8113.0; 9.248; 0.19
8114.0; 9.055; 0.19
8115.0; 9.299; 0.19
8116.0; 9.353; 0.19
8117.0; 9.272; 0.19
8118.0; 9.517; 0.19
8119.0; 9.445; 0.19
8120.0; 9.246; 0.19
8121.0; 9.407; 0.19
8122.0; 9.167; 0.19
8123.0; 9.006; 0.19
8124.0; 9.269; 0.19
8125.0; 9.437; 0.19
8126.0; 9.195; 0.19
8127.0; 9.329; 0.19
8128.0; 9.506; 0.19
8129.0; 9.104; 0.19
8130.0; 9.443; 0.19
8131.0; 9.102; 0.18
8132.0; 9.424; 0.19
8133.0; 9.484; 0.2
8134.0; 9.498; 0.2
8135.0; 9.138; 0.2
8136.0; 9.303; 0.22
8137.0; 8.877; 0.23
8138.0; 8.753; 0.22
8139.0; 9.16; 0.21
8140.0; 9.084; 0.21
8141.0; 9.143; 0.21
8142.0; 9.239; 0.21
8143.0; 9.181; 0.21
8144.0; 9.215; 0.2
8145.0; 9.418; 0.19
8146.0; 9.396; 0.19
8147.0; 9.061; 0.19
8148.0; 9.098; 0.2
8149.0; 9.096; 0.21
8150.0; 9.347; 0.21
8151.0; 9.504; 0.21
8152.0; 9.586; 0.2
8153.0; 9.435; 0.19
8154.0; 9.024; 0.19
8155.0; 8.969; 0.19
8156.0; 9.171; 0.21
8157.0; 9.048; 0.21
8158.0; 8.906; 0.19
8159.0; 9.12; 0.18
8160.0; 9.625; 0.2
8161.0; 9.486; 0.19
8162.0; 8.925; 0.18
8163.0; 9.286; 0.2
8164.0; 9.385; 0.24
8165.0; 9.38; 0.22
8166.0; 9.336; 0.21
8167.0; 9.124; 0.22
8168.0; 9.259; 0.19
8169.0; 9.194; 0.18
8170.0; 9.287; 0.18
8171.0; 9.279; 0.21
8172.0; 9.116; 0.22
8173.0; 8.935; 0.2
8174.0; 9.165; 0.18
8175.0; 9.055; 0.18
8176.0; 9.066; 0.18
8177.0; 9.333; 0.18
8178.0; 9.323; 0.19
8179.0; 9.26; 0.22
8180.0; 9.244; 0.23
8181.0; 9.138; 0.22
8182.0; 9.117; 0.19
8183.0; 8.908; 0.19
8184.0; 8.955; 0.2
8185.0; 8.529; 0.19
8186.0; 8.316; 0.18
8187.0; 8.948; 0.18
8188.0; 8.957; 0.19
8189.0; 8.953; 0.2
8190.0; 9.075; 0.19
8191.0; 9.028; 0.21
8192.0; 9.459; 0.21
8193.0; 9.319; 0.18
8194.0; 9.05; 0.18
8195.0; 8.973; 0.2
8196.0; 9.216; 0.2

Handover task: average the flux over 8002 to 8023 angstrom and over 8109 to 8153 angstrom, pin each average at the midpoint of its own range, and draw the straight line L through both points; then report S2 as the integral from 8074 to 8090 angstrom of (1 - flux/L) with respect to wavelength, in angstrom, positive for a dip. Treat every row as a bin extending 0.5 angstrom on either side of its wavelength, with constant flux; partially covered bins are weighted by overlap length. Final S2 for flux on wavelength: 0.3 angstrom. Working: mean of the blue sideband 9.4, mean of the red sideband 9.28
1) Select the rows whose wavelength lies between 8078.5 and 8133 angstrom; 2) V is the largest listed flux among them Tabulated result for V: 9.675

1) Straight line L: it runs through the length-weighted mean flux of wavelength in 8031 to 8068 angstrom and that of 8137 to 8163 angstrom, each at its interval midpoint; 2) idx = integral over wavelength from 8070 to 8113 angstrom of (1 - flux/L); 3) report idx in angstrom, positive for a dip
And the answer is 0.1 angstrom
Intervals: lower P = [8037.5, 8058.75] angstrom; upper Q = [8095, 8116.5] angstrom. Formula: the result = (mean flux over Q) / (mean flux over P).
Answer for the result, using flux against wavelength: 1.0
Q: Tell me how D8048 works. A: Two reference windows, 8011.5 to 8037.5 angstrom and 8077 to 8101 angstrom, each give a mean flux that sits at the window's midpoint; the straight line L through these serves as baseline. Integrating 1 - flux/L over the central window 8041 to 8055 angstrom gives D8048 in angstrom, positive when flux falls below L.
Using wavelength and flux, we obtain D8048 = 0.3 angstrom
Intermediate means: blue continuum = 9.47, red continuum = 9.21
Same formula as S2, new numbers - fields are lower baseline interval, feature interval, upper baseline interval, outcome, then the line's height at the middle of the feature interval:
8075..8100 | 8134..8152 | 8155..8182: 0.02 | 9.21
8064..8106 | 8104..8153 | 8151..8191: -0.50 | 9.19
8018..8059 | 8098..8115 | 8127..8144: -0.08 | 9.25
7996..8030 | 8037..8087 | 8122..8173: 0.46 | 9.35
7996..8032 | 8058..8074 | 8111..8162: 0.00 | 9.34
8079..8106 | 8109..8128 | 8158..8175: -0.17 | 9.24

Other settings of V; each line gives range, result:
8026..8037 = 9.706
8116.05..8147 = 9.517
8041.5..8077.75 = 9.718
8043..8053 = 9.396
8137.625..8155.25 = 9.586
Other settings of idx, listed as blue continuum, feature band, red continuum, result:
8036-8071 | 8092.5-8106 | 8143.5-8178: 0.02 angstrom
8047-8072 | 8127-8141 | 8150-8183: 0.02 angstrom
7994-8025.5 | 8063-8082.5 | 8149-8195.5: 0.06 angstrom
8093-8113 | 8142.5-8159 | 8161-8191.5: -0.08 angstrom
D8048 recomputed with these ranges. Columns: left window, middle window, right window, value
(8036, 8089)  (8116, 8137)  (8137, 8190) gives -0.3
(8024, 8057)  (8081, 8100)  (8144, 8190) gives 0.1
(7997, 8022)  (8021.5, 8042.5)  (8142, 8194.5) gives -0.2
